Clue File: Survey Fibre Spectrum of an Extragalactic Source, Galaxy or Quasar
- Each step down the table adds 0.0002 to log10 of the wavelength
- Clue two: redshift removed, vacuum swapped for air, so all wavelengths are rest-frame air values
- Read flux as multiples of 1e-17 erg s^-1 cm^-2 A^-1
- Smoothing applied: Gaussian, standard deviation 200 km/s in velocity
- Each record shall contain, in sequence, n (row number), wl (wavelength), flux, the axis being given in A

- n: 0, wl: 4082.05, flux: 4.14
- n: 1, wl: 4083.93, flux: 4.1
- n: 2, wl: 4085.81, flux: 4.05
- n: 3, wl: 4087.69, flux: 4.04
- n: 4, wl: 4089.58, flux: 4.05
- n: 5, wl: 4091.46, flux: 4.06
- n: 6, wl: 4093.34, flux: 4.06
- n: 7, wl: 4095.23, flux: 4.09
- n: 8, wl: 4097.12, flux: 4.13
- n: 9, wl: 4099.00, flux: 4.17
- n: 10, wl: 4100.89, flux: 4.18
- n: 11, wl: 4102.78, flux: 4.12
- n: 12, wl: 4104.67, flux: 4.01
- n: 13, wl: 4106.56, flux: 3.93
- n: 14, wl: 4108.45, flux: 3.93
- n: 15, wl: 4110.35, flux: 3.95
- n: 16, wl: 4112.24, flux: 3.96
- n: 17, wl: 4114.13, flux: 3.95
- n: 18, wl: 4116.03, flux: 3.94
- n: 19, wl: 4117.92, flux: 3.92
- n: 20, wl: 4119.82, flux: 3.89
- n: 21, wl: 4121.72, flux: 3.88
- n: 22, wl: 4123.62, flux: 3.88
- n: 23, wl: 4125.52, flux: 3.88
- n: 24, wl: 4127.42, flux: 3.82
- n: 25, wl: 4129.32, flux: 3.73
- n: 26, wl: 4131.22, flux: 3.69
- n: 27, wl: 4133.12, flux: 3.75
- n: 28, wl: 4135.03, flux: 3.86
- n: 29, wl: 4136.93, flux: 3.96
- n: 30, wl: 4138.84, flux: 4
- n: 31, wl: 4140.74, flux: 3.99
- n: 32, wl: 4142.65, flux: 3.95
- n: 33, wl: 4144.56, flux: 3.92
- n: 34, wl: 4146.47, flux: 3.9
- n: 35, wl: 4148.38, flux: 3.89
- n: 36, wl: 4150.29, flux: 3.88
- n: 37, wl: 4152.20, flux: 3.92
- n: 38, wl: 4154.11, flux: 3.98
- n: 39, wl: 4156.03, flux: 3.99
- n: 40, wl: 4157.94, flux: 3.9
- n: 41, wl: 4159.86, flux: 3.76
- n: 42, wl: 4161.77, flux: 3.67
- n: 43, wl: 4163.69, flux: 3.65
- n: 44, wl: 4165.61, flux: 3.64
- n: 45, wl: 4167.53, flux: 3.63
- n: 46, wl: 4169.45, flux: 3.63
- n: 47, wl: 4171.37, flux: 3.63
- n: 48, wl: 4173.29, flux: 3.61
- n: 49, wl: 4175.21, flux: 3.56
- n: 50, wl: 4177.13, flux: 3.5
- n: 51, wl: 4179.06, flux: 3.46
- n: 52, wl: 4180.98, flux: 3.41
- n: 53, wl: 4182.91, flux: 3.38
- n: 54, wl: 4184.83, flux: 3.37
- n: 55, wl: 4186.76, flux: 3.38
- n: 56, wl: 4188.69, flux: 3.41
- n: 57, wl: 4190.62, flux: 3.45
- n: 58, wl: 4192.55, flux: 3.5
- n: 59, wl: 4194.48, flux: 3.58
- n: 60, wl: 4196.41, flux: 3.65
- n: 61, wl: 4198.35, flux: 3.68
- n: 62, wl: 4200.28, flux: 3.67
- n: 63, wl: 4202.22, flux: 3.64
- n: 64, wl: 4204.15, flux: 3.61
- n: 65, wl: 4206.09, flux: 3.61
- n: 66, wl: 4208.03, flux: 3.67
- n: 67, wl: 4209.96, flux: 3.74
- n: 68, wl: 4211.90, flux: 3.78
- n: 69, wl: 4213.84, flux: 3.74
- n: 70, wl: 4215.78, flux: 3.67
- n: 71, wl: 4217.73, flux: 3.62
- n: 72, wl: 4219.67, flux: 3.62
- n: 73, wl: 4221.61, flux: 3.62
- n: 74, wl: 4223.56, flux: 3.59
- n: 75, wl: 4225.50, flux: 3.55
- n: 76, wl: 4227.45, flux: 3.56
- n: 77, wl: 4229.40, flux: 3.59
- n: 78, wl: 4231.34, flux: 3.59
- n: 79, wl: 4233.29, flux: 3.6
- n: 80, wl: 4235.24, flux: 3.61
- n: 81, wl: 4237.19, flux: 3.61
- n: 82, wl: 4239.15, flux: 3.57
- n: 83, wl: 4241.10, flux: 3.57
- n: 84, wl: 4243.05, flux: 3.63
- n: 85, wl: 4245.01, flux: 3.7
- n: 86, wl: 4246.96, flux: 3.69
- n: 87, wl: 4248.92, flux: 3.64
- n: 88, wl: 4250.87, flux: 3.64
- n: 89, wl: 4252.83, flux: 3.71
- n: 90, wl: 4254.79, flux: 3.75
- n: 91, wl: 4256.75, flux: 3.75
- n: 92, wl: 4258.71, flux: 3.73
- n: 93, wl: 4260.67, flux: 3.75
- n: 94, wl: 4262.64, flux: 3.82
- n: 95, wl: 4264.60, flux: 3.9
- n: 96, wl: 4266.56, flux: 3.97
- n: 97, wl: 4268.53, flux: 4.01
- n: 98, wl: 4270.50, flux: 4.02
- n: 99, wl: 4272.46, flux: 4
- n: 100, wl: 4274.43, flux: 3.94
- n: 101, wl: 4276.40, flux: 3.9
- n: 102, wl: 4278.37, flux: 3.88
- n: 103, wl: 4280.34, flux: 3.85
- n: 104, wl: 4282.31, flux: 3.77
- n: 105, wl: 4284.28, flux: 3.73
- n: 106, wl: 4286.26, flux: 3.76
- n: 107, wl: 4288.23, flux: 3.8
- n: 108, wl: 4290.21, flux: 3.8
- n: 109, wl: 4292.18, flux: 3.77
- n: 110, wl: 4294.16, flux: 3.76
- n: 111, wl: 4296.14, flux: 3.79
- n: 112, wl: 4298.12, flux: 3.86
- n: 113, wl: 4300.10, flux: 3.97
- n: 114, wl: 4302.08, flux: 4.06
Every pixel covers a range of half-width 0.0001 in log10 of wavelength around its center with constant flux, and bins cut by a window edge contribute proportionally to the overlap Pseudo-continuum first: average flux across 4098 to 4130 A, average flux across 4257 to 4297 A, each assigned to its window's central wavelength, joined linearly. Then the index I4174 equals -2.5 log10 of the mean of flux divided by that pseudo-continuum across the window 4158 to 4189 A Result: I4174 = 0.10 mag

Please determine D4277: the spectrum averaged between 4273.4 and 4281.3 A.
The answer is 3.89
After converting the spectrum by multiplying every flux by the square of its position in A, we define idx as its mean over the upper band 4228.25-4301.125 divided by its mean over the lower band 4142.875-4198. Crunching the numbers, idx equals 1.08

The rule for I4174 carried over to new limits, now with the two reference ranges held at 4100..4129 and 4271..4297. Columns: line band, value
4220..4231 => 0.08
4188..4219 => 0.07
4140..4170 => 0.02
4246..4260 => 0.04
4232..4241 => 0.08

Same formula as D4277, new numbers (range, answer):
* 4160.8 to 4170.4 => 3.64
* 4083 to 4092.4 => 4.06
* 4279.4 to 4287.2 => 3.78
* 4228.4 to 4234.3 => 3.6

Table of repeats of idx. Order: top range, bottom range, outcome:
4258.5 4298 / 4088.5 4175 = 1.06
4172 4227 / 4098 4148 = 0.94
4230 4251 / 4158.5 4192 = 1.06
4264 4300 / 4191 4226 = 1.10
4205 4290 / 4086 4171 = 1.01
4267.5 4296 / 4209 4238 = 1.09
